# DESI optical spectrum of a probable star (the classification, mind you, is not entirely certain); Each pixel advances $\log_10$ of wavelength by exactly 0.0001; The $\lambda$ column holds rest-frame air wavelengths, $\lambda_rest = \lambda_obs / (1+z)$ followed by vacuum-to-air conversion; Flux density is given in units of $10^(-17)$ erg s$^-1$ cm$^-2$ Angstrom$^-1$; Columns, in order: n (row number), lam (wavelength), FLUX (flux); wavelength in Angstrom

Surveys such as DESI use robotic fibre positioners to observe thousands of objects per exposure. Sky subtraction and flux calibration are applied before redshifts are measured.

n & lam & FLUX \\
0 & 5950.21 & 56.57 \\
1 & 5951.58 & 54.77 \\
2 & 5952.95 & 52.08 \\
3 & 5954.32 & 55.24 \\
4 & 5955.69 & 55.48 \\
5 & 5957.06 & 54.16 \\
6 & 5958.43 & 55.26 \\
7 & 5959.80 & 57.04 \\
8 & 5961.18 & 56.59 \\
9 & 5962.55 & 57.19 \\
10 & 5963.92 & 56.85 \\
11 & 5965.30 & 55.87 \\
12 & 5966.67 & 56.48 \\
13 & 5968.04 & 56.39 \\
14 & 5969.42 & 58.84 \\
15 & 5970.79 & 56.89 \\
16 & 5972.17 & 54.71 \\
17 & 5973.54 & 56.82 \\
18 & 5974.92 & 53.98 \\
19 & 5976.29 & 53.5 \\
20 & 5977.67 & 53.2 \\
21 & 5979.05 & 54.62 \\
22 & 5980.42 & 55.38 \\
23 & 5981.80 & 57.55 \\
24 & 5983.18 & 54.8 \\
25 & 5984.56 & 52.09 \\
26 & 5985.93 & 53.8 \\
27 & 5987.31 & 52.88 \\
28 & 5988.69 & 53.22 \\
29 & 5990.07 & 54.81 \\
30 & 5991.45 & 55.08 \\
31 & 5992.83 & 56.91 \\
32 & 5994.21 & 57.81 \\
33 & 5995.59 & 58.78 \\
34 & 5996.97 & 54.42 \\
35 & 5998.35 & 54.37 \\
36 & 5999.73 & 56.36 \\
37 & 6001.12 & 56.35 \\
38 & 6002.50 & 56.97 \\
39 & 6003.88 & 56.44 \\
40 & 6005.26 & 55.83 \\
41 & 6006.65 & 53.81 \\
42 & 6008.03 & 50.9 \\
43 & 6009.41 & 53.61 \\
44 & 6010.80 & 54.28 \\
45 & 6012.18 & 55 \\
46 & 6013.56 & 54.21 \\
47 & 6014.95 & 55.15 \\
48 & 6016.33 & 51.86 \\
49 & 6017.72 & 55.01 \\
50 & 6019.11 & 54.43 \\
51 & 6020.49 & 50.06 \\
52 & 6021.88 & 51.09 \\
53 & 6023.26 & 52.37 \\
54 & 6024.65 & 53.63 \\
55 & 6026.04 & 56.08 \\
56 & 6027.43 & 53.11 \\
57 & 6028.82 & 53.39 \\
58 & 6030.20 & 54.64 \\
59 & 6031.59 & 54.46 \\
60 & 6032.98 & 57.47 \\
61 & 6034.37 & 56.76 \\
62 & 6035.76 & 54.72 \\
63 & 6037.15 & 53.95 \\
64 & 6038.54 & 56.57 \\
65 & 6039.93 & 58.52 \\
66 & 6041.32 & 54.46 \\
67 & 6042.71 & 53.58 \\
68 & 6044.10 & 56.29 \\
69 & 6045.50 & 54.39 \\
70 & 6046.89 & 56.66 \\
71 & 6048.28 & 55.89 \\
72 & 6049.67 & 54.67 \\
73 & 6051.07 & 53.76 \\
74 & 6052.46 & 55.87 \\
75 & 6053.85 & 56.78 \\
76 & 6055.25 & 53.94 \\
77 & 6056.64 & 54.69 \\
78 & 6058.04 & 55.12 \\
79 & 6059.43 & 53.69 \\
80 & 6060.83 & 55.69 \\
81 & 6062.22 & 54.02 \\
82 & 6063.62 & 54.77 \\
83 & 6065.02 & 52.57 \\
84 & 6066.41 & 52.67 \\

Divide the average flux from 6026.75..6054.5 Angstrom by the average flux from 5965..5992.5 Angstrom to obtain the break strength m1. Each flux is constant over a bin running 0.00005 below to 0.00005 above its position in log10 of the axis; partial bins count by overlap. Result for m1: 1.00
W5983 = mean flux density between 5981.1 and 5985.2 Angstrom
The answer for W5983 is 54.7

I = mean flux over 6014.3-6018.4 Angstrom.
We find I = 54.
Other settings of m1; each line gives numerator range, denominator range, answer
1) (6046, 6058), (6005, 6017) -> 1.03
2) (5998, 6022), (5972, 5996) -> 0.99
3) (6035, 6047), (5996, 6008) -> 1.00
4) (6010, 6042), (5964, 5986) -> 0.98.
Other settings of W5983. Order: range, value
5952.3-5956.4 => 54.3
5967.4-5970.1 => 57.5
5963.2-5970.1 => 56.9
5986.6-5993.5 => 54.5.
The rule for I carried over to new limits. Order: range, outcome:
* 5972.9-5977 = 54.7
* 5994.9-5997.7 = 56.6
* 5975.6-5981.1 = 54.2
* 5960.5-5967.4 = 56.7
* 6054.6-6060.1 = 54.4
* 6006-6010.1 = 52.8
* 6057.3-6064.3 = 54.6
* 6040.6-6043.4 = 54.1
